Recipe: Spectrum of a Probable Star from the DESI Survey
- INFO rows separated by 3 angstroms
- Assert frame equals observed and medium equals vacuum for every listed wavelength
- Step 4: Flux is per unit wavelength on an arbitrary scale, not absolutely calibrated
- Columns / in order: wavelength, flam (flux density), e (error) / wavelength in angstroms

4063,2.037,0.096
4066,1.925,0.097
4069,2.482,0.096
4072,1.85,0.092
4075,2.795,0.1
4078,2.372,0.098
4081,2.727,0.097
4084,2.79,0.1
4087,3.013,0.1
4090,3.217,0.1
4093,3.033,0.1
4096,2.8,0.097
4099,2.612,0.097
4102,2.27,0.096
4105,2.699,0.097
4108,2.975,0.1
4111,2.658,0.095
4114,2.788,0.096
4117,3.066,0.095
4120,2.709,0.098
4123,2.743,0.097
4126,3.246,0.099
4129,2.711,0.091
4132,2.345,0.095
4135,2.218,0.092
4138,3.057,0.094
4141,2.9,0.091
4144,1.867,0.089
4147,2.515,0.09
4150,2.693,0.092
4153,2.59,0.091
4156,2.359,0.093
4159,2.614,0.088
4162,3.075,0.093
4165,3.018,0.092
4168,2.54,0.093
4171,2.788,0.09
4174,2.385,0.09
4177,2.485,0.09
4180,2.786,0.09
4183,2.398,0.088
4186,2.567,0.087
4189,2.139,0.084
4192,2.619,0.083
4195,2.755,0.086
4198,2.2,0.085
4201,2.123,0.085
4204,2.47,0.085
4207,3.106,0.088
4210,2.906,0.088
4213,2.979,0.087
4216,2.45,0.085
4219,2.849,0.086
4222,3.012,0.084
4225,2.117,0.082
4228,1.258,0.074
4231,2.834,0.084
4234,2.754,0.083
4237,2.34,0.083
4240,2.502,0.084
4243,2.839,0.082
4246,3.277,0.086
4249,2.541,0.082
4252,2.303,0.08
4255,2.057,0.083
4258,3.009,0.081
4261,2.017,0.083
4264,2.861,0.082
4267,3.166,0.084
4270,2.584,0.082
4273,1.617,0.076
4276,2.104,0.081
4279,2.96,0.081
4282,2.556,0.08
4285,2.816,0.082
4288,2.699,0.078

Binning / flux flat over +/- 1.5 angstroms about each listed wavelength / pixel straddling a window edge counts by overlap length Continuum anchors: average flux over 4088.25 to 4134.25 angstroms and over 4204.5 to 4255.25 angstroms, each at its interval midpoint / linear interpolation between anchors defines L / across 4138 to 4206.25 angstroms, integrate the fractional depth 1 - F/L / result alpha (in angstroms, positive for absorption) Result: 3.4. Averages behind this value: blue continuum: 2.78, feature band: 2.56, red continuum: 2.61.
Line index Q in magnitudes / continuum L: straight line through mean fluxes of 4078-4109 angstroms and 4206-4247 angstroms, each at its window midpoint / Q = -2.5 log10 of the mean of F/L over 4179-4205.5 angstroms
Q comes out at 0.10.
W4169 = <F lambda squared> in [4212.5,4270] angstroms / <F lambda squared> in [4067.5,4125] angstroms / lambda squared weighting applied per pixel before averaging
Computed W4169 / 1.0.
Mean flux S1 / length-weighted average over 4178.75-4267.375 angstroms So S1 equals 2.57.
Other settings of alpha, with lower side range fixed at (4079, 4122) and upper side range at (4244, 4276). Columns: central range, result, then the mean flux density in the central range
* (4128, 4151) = 1.7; 2.53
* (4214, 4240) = 1.2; 2.46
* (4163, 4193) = 1.0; 2.58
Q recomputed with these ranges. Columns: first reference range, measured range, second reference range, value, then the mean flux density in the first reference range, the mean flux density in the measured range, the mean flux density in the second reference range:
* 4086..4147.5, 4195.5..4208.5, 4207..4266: 0.058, 2.74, 2.5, 2.59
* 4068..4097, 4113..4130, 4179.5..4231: -0.093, 2.71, 2.88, 2.52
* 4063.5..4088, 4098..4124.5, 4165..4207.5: -0.100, 2.46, 2.73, 2.53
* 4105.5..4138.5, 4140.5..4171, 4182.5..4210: 0.013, 2.76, 2.62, 2.51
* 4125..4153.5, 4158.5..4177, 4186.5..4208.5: -0.072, 2.6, 2.72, 2.49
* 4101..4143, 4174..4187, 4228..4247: 0.059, 2.74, 2.54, 2.63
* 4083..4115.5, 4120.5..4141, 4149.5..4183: 0.001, 2.81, 2.73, 2.65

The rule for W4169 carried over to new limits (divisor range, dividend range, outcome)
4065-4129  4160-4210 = 1.00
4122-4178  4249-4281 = 0.99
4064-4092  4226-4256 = 1.04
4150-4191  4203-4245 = 1.03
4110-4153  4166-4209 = 0.97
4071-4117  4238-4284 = 1.02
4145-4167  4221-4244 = 0.95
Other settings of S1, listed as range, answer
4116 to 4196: 2.63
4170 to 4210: 2.54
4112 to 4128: 2.9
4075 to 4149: 2.72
